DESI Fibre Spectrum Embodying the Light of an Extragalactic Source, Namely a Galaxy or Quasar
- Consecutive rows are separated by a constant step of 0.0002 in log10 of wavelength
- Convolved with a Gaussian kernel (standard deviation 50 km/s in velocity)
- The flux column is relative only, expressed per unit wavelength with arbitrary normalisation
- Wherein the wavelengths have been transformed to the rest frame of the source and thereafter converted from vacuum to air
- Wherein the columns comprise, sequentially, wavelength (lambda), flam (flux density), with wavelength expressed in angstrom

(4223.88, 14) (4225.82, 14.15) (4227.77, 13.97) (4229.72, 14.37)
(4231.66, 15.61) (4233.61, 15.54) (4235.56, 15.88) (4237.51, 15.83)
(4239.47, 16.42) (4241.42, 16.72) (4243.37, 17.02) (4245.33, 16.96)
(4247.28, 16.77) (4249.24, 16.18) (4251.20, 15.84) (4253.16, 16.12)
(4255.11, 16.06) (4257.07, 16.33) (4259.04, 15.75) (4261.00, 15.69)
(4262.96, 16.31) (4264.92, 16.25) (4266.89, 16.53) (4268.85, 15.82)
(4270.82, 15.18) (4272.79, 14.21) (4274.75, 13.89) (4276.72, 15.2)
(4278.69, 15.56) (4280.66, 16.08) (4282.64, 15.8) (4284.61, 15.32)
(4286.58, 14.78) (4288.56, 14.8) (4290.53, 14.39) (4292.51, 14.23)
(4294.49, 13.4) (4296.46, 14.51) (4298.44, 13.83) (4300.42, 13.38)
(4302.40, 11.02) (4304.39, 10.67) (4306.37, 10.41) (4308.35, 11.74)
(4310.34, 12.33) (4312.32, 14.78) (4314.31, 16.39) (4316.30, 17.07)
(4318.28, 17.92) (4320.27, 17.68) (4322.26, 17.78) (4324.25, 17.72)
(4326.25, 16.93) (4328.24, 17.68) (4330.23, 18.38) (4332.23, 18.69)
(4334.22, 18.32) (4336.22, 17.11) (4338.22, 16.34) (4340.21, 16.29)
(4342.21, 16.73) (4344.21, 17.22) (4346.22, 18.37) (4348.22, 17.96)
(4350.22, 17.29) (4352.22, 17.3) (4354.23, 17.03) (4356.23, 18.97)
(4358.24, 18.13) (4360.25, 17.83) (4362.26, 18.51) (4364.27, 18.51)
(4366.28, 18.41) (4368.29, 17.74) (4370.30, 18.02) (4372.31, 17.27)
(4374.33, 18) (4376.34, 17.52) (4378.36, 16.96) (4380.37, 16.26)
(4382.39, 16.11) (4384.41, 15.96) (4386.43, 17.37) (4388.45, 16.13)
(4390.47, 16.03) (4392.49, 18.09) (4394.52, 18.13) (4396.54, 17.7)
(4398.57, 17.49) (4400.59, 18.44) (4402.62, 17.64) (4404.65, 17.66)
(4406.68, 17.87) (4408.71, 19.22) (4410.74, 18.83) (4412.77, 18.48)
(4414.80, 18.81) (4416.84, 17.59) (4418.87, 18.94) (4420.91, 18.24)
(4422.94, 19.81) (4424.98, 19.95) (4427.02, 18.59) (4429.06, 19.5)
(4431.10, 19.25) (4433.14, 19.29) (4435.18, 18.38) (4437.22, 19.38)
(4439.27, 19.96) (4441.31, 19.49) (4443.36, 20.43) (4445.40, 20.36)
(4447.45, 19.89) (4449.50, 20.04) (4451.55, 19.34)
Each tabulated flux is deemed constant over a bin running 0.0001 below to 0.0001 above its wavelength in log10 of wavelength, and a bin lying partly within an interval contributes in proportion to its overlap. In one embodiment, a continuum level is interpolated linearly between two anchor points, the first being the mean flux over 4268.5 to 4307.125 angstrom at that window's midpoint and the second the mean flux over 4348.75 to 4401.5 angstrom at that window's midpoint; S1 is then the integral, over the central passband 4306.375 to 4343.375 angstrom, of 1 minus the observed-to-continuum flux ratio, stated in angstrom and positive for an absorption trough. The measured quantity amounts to -2.2 angstrom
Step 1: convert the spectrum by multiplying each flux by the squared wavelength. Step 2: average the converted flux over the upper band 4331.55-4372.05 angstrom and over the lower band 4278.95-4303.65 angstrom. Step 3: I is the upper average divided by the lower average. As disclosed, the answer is 1.3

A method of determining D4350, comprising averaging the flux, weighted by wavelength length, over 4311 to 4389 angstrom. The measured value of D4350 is 17.4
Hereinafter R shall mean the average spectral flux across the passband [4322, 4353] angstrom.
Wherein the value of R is 17.5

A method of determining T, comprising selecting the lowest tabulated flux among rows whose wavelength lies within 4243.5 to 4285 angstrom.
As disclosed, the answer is 13.89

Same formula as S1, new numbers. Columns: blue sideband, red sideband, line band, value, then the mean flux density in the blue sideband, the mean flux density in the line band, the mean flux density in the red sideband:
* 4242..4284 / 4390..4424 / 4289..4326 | 4.8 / 15.9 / 14.5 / 18.2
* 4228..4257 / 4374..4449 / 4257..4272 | 0.4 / 16.1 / 15.9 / 18.3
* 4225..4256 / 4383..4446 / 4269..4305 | 4.8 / 15.9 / 14.3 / 18.5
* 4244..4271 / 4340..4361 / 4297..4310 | 3.8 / 16.2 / 12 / 17.6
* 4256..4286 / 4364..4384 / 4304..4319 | 2.2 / 15.6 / 14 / 17.4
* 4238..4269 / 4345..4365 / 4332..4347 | 0.3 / 16.3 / 17.3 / 18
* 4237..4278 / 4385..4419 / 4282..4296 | 1.5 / 16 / 14.6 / 17.9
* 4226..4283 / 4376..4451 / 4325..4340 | -0.5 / 15.8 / 17.6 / 18.4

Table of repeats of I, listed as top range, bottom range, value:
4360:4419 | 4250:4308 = 1.27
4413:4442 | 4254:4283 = 1.31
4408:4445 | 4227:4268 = 1.30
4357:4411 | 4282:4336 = 1.20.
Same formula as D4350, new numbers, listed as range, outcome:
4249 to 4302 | 15.2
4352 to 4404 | 17.5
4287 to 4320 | 13.9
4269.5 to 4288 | 15.1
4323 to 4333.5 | 17.9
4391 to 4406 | 17.8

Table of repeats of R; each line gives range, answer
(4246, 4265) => 16.1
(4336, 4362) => 17.5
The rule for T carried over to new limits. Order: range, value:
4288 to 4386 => 10.41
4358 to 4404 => 15.96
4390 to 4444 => 16.03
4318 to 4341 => 16.29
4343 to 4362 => 17.03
